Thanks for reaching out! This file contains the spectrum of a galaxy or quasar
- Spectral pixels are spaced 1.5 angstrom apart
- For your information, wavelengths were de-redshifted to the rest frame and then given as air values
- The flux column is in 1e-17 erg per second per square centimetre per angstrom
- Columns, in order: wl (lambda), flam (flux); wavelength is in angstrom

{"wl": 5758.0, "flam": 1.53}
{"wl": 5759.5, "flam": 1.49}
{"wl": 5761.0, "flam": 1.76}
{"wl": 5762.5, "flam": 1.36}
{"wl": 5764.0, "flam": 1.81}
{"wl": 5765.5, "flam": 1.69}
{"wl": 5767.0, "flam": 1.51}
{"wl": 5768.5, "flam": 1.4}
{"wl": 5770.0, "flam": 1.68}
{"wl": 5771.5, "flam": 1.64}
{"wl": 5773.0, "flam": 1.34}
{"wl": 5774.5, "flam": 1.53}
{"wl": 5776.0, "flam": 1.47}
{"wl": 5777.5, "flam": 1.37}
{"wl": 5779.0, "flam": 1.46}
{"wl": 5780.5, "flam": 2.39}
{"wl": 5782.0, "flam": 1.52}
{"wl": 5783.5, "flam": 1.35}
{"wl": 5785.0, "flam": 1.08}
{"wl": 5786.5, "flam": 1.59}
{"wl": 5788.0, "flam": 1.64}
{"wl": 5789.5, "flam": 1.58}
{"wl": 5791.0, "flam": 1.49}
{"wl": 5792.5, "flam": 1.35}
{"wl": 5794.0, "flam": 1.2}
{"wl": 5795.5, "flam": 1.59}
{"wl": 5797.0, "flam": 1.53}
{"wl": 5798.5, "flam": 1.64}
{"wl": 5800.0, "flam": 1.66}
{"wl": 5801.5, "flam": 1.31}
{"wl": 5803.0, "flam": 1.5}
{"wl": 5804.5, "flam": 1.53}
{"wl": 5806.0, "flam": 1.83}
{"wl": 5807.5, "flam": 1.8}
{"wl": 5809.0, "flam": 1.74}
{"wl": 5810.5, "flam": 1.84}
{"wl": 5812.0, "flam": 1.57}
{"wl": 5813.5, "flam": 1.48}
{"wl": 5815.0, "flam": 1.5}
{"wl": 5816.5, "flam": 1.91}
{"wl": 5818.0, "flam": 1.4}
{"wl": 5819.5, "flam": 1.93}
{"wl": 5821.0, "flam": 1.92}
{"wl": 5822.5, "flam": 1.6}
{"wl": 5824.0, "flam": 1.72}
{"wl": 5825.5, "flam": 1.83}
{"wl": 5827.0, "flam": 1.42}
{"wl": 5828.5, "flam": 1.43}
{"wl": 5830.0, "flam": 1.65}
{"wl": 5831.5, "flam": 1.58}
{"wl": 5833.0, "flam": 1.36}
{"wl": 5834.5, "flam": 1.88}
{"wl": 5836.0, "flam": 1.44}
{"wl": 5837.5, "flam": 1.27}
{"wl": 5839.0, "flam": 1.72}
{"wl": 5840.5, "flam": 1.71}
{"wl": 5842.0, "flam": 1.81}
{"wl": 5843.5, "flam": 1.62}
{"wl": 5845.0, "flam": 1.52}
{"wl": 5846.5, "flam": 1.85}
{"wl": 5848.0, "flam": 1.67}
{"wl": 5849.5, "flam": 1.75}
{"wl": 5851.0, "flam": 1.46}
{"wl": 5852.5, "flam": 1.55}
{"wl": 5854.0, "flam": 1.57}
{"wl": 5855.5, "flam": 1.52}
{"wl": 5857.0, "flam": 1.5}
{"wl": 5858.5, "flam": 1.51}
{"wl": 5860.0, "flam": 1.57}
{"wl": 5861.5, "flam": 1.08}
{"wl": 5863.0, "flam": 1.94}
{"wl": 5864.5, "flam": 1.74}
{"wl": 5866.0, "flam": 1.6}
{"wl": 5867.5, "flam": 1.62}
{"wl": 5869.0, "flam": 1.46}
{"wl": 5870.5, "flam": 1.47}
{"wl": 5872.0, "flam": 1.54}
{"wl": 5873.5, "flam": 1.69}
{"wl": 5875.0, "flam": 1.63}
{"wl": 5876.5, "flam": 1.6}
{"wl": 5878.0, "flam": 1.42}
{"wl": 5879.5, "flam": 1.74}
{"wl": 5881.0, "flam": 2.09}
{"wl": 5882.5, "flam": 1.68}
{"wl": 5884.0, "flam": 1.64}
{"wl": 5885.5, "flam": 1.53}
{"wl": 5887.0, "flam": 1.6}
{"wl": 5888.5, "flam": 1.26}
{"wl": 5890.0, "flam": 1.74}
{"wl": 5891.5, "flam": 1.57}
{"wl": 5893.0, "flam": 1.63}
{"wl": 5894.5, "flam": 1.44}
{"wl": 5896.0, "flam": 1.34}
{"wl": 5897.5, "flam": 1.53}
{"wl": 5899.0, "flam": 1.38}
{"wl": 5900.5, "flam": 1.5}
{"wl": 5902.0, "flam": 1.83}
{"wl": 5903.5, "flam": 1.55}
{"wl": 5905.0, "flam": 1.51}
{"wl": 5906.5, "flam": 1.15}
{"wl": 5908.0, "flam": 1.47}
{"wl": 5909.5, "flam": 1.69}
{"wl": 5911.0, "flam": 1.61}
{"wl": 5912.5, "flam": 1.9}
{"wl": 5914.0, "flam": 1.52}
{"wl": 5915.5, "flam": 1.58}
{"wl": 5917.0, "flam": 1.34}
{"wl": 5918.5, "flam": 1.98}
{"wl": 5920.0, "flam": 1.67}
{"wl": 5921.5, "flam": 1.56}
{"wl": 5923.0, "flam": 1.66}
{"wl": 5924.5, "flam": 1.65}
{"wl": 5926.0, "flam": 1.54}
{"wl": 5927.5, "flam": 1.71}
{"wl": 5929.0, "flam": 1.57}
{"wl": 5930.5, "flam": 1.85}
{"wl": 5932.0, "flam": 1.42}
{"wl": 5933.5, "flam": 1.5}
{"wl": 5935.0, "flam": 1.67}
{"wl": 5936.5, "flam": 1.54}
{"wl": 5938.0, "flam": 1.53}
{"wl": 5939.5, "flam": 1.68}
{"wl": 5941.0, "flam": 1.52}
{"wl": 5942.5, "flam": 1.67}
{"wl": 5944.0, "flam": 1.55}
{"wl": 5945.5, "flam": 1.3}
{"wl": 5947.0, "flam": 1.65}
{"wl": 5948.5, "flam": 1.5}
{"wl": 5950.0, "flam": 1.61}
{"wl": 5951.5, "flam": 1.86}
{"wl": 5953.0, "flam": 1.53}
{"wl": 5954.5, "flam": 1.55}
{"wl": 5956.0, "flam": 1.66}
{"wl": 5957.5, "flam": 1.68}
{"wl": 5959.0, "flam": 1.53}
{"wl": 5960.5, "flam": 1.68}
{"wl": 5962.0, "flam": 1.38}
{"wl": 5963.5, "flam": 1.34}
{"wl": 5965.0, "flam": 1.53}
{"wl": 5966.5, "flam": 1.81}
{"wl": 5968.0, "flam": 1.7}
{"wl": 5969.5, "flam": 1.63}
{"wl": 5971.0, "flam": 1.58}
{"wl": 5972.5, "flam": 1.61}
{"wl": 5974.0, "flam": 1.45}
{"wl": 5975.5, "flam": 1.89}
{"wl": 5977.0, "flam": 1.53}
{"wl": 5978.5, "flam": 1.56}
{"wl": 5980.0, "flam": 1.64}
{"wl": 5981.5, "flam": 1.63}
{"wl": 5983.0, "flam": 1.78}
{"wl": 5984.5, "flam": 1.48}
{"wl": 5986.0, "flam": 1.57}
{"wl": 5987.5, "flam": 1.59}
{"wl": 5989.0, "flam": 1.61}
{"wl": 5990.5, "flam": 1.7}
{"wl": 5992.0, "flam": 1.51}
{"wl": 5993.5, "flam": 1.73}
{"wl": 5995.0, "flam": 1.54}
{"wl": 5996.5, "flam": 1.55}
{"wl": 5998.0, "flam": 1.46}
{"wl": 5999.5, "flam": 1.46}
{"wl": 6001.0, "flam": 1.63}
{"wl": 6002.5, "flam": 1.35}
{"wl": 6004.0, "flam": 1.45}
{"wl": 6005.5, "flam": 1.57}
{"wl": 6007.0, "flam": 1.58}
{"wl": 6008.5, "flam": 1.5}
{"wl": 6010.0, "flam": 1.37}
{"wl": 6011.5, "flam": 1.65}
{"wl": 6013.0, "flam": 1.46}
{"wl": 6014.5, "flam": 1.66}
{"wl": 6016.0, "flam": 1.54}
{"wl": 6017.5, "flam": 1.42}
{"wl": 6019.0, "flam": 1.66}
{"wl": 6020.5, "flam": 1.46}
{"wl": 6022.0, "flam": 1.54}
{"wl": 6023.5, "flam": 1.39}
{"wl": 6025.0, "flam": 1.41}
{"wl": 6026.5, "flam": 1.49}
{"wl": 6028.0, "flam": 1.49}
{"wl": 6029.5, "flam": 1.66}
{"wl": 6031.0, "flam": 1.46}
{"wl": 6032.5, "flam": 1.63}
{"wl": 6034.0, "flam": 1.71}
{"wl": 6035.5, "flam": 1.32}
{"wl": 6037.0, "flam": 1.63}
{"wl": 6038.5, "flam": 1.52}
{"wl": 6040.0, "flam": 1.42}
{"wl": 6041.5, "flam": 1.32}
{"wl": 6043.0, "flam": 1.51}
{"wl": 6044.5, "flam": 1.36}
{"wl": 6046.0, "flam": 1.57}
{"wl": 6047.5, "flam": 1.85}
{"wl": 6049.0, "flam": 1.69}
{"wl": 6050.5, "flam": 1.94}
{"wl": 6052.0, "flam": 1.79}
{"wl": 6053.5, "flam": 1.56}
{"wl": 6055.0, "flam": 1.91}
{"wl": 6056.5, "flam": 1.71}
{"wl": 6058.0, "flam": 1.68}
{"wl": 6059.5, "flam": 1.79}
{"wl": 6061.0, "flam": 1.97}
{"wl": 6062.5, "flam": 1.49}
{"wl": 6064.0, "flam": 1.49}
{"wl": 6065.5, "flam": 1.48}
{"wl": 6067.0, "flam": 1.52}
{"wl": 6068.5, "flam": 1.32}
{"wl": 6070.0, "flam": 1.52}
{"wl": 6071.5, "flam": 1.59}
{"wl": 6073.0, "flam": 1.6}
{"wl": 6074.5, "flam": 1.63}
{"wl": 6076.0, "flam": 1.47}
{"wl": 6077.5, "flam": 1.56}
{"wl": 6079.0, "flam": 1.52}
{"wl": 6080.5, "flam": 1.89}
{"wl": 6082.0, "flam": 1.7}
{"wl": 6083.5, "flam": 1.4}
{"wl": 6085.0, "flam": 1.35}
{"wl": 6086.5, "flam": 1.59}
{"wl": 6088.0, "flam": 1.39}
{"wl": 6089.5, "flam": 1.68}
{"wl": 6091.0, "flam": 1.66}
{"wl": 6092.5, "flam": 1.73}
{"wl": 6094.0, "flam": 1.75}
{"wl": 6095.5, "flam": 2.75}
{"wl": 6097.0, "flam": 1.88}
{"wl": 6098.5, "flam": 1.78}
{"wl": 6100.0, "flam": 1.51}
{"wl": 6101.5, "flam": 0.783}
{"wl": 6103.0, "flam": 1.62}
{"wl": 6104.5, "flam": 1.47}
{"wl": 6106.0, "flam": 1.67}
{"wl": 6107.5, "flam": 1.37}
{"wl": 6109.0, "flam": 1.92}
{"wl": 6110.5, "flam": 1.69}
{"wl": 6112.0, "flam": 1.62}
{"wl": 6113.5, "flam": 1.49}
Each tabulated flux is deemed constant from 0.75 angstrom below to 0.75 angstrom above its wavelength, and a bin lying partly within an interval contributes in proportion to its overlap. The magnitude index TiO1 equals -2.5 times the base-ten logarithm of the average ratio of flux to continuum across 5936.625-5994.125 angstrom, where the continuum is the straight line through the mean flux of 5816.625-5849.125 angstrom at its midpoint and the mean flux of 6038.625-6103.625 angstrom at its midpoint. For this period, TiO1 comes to 0.02 mag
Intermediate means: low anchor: 1.64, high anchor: 1.62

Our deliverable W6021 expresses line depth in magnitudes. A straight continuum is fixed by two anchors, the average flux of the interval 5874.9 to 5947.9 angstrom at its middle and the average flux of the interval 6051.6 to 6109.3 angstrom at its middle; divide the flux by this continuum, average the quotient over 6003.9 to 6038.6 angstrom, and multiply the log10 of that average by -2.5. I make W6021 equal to 0.059 mag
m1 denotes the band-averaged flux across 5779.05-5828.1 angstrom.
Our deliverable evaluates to 1.6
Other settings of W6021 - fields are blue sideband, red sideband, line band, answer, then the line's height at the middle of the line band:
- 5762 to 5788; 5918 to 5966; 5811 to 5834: -0.04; 1.56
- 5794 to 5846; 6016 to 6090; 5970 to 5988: -0.02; 1.59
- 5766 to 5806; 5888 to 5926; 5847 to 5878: -0.02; 1.55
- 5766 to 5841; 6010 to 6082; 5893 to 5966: 0.00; 1.58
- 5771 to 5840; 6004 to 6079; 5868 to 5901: 0.00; 1.57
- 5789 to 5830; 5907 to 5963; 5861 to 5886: -0.01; 1.6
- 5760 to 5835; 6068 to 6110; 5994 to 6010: 0.07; 1.6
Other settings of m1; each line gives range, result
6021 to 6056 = 1.57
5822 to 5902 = 1.59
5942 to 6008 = 1.58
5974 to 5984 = 1.65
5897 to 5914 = 1.56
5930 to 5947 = 1.57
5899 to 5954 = 1.59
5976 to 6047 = 1.54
